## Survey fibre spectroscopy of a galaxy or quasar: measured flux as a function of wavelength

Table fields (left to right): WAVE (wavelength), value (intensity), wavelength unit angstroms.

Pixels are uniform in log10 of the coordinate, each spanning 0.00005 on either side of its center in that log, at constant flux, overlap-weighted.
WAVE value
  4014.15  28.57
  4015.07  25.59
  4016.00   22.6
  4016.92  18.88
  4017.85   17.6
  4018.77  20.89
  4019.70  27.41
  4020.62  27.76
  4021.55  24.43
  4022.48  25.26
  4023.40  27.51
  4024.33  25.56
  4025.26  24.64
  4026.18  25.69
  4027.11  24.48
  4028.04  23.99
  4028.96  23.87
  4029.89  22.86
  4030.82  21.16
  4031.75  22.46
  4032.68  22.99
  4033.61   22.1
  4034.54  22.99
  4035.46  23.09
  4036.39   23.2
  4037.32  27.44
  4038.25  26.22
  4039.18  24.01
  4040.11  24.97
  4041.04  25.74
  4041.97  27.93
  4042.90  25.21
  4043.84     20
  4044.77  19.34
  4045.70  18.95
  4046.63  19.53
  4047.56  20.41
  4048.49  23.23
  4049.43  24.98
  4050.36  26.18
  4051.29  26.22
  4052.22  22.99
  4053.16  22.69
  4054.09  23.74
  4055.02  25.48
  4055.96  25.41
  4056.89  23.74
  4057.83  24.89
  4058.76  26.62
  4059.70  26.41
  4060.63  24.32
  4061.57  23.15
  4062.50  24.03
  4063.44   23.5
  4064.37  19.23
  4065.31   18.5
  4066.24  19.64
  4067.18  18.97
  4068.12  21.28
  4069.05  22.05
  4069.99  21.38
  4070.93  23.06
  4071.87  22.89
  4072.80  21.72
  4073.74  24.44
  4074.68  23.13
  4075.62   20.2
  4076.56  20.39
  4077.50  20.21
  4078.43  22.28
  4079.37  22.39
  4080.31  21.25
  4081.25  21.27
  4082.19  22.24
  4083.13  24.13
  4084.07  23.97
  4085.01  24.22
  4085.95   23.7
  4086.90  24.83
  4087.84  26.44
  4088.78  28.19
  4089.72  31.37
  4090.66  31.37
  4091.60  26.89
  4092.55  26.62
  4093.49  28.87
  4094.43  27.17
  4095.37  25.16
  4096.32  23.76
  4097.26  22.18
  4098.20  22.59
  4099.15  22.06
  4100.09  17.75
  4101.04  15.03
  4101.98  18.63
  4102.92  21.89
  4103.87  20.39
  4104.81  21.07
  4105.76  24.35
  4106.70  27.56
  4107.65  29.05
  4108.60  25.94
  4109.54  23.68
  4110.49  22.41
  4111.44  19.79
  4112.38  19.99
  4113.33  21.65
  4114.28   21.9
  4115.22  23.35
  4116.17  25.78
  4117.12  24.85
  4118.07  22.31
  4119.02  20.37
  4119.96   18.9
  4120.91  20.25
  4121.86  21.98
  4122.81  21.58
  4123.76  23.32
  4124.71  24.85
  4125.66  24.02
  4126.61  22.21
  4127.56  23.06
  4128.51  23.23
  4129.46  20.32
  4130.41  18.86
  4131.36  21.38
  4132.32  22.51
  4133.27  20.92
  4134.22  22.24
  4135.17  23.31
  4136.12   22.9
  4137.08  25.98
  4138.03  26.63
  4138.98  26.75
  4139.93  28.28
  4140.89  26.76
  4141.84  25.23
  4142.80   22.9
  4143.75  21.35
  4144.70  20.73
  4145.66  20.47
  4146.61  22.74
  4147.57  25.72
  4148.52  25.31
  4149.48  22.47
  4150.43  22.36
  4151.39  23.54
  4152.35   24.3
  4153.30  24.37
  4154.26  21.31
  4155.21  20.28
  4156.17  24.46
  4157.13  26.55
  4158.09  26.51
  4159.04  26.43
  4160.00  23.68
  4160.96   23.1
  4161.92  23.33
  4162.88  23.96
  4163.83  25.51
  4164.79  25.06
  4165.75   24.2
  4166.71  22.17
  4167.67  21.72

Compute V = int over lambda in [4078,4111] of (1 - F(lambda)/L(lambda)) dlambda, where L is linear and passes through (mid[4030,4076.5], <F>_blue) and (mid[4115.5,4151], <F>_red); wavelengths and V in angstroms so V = -1.37 angstroms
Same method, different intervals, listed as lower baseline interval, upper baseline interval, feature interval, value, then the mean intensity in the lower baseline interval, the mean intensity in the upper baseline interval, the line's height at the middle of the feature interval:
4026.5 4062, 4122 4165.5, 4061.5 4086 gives 1.8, 23.8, 23.6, 23.7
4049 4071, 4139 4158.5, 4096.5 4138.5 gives 2.3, 23.3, 23.8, 23.6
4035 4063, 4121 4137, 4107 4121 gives -0.1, 24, 22.3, 22.6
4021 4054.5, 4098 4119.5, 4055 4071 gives 0.3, 23.8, 22.3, 23.2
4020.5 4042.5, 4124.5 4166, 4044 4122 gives 3.5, 24.6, 23.6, 24.1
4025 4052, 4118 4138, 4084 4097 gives -2.2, 23.6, 22.2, 22.8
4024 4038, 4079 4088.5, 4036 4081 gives 1.3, 23.8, 23.5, 23.7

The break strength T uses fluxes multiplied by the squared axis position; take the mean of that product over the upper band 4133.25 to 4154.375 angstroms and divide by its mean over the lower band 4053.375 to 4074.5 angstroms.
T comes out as 1.1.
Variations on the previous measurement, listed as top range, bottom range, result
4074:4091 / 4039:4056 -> 1.04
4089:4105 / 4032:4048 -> 1.06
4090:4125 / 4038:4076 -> 1.03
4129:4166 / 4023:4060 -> 1.04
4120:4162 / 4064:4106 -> 1.05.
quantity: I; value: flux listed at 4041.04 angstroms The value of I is 25.74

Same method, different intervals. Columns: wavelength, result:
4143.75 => 21.35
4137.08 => 25.98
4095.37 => 25.16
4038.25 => 26.22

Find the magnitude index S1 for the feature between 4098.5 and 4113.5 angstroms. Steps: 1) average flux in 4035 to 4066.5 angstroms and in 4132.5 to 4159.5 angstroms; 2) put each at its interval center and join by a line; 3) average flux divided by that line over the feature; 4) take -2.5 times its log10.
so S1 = 0.09 mag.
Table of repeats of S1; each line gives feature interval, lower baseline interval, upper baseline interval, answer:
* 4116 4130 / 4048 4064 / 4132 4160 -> 0.079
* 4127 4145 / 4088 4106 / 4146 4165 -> 0.030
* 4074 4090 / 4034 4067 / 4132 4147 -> 0.006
